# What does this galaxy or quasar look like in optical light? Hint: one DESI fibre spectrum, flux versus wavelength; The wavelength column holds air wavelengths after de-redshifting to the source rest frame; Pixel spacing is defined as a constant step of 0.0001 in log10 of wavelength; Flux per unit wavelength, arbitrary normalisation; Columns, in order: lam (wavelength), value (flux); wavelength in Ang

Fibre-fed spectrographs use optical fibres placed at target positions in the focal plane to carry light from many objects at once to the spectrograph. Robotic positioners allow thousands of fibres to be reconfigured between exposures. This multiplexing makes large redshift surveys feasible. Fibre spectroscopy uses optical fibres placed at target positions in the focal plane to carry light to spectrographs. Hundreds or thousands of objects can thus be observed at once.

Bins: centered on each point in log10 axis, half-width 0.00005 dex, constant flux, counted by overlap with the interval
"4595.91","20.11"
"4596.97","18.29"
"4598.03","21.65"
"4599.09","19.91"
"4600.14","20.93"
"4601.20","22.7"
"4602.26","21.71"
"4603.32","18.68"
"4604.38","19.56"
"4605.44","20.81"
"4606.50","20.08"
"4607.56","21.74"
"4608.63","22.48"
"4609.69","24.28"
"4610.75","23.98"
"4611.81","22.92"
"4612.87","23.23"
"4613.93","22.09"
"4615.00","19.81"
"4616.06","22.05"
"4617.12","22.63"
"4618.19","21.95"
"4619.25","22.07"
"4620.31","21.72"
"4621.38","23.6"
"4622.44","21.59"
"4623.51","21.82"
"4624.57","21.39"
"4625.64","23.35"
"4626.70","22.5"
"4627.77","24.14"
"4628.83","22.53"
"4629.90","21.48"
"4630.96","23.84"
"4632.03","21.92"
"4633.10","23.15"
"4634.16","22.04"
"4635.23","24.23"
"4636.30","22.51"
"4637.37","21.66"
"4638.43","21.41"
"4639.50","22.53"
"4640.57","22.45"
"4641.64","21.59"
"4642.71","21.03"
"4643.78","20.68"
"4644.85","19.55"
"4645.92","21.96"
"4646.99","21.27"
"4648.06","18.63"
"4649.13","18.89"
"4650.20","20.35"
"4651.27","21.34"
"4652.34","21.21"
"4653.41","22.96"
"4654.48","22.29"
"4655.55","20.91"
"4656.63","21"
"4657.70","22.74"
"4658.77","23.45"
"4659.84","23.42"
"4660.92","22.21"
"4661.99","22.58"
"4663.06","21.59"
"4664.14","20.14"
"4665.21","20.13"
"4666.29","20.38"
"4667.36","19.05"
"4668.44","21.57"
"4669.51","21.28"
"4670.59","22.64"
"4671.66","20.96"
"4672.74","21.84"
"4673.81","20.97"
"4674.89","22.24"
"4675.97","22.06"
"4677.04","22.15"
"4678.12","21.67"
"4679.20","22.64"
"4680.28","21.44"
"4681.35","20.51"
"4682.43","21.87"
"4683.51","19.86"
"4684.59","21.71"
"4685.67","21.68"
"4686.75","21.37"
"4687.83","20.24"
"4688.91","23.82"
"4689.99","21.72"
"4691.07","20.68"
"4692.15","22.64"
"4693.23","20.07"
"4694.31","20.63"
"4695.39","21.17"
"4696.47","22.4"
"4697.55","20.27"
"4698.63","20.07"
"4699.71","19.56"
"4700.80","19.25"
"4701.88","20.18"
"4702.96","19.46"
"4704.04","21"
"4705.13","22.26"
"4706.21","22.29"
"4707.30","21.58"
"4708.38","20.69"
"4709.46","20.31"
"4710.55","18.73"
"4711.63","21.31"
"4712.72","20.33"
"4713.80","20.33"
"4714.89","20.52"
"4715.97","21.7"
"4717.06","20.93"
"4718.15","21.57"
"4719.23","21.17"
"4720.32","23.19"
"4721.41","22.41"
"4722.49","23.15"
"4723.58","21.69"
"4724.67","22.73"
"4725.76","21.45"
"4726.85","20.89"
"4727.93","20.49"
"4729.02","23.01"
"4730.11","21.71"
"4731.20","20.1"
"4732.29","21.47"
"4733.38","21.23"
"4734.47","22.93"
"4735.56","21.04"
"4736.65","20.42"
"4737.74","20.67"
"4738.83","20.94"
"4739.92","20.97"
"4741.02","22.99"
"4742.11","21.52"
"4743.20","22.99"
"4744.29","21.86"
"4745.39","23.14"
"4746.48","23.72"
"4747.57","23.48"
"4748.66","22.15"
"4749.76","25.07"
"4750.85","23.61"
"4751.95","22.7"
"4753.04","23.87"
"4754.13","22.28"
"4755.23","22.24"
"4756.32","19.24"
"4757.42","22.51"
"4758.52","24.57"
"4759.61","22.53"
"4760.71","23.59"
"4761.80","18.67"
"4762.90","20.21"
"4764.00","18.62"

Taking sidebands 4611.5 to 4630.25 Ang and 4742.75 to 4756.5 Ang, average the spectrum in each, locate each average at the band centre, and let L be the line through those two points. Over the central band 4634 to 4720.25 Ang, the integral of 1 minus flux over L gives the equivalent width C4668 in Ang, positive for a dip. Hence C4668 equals 4.8 Ang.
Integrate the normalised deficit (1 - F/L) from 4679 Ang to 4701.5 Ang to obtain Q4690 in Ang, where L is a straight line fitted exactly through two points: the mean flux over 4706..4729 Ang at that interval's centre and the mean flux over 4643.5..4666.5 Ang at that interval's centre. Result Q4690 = 0.2 Ang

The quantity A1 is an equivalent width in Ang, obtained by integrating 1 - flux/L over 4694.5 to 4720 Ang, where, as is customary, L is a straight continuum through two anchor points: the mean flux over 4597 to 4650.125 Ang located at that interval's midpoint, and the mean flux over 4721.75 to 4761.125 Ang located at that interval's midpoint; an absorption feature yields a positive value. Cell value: 1.5 Ang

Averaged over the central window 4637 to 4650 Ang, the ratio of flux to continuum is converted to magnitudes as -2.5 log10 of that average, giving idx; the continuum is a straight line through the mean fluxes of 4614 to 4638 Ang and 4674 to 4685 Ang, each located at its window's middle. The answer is 0.06 mag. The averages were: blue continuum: 22.4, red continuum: 21.6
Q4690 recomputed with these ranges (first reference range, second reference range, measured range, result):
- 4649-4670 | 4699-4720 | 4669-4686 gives -0.3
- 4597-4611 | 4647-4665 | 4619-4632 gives -0.7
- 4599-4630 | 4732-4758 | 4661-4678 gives 0.6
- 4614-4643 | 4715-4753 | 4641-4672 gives 1.3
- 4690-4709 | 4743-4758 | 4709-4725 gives 0.1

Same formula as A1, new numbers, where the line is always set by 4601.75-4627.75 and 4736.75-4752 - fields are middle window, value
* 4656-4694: 1.1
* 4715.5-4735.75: 0.6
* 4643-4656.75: 0.8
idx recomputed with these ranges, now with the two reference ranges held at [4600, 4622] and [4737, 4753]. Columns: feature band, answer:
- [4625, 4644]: -0.02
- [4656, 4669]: 0.03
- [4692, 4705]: 0.09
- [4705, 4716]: 0.08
